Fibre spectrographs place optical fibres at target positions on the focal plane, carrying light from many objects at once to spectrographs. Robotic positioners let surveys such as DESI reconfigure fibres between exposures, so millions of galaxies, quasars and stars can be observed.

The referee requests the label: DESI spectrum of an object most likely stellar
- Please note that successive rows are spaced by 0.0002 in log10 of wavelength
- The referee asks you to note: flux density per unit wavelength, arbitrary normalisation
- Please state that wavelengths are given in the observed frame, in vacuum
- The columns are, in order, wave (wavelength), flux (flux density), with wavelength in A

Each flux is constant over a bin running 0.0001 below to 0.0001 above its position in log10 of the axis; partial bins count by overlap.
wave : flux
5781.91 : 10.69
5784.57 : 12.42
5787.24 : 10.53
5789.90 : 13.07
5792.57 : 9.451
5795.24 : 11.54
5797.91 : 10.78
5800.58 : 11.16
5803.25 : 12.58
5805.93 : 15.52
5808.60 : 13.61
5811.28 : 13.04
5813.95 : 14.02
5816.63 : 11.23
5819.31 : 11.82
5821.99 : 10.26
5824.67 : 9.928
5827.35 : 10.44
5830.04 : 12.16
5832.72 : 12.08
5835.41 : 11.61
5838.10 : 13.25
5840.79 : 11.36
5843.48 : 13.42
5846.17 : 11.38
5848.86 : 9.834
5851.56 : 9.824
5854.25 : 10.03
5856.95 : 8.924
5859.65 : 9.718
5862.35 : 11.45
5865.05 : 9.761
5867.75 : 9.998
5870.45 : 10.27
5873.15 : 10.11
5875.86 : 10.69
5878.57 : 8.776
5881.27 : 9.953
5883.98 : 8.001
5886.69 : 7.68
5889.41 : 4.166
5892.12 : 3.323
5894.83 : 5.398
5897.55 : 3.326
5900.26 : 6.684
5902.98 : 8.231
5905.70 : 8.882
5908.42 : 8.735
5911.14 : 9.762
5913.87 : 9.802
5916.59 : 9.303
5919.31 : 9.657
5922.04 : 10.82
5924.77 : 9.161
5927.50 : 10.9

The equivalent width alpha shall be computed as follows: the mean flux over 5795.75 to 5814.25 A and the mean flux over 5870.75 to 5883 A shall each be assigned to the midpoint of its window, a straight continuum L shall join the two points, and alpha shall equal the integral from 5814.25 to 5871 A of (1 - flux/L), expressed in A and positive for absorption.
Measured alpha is 1.6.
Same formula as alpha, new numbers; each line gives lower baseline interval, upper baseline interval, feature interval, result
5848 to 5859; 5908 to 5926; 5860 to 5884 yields -0.8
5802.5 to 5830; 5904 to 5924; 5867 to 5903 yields 9.9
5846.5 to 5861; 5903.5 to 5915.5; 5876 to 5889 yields 1.4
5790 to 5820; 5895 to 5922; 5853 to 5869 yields 0.2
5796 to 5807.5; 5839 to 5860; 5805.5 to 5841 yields -1.3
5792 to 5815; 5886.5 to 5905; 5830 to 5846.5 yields -4.0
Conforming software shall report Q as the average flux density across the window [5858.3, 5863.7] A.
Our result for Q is 10.6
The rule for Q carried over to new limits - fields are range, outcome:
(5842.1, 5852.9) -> 11.1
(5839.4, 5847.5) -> 12.1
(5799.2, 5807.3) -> 13.1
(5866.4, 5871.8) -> 10.1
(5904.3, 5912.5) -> 9.12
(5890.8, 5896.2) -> 4.37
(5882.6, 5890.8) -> 6.61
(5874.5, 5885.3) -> 9.36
